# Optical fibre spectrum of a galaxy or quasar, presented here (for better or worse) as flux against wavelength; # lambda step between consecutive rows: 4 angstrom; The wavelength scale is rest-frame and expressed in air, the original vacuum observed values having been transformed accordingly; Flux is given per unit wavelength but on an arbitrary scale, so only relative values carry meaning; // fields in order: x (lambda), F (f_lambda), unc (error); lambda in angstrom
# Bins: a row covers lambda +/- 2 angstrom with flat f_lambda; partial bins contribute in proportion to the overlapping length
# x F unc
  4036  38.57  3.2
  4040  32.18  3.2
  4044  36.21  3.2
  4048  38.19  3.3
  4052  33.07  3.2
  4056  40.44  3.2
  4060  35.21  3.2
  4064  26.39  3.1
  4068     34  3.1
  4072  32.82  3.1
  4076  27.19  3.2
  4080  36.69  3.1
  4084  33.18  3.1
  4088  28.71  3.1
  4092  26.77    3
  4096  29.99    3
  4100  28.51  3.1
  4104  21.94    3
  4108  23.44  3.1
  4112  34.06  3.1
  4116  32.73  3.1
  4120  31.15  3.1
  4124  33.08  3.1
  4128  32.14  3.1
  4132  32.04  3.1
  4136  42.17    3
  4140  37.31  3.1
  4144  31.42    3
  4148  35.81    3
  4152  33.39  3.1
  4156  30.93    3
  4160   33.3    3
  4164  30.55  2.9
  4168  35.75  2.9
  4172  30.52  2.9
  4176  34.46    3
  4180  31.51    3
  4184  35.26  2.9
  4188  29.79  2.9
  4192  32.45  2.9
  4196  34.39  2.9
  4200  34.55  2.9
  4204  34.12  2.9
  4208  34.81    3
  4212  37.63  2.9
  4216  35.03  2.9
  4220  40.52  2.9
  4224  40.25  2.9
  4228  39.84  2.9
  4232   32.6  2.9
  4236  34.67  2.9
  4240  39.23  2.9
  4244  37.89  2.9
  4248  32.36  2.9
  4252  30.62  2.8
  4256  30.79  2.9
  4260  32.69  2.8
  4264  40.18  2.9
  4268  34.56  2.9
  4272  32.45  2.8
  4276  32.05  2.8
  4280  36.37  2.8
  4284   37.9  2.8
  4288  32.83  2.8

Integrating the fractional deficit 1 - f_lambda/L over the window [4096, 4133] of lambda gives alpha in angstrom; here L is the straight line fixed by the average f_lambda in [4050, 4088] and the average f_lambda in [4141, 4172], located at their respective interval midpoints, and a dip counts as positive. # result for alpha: 3.5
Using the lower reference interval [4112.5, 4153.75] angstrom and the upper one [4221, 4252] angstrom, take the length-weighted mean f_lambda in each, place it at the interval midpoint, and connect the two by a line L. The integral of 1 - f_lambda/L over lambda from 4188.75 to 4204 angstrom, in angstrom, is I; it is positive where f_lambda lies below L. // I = 0.87 angstrom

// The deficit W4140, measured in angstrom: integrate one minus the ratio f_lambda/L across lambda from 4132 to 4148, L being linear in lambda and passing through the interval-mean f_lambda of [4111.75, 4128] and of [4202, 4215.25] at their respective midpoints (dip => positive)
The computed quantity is -1.5 angstrom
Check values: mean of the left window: 32.5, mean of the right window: 35.5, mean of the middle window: 36.2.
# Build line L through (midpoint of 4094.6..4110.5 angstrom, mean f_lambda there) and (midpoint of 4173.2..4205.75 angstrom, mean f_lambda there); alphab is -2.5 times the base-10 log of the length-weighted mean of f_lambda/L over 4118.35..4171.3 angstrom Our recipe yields -0.145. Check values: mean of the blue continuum 26.1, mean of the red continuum 33.2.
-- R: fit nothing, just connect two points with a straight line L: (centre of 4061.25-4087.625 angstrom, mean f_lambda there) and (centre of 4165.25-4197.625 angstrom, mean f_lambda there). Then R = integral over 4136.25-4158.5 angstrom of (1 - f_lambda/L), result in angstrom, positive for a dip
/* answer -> -1.30 angstrom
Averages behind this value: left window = 31.6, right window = 32.9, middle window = 34.4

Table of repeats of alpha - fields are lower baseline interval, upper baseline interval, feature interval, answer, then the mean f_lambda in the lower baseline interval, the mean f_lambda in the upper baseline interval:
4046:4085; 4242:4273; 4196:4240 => -3.2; 33.7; 34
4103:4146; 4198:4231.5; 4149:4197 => 2.7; 32.2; 36.9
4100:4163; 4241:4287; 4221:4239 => -1.8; 32.2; 34.4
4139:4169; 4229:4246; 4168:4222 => 0.8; 33.4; 36.3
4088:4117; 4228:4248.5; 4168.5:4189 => -0.1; 28.1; 36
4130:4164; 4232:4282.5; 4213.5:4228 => -1.8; 34.3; 34.4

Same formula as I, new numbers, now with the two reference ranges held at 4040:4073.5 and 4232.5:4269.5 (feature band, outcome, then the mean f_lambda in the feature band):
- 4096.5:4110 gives 3.6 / 25.2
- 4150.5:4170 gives 1.0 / 32.8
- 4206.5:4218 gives -0.4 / 35.9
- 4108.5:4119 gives 0.8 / 31.8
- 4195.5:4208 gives 0.1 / 34.4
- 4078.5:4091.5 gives 0.9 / 32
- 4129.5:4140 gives -0.7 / 36.9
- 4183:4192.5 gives 0.7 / 32.2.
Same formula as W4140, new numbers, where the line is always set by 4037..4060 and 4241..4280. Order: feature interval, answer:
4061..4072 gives 1.46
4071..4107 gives 6.46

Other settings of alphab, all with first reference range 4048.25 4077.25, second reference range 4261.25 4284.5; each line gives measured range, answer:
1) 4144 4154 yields 0.00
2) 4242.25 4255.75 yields 0.06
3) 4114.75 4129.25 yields 0.05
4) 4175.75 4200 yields 0.05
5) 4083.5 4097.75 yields 0.15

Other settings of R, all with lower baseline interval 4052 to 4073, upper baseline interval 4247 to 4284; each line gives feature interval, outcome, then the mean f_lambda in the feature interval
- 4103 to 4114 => 2.24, 26.9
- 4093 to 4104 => 1.98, 27.7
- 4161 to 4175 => 0.53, 32.5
